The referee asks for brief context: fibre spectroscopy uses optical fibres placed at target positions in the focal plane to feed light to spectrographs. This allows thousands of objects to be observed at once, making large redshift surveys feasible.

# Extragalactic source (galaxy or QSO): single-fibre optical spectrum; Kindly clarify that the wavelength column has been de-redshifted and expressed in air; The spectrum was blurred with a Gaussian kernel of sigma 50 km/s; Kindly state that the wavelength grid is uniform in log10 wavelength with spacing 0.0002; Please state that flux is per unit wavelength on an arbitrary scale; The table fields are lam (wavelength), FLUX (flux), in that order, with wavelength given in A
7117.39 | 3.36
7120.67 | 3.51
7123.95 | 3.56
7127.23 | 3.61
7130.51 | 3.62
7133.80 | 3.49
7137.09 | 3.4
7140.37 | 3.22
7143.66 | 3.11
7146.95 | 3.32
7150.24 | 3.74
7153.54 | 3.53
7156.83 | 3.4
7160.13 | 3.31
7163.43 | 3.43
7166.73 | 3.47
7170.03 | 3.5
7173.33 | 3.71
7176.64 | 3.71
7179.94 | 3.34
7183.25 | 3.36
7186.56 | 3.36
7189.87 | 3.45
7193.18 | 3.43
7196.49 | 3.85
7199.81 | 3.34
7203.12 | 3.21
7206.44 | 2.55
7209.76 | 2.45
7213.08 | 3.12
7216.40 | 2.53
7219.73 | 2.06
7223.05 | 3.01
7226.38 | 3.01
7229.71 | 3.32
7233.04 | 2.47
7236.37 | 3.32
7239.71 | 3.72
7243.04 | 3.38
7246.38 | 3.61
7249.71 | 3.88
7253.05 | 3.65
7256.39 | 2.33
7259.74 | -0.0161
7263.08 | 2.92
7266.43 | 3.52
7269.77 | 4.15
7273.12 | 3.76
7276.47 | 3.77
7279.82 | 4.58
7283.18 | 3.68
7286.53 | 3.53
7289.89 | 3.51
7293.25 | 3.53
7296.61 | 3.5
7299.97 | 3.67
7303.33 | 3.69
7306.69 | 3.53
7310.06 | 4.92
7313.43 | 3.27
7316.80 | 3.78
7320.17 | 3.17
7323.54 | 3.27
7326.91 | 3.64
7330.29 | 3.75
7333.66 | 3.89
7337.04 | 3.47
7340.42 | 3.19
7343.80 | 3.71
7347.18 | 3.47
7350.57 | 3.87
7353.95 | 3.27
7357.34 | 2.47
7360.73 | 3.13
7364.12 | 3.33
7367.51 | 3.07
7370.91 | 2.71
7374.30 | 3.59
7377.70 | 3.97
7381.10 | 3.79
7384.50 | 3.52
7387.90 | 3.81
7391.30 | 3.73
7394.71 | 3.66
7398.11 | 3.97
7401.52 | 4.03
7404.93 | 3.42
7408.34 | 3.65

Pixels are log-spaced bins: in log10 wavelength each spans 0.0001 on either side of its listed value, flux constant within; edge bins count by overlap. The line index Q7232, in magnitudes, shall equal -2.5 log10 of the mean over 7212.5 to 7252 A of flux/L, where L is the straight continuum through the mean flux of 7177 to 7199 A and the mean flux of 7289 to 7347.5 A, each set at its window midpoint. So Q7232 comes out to 0.13 mag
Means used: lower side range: 3.48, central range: 3.13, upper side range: 3.61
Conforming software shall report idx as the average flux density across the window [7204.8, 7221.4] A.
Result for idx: 2.54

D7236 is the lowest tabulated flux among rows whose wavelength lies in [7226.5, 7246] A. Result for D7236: 2.47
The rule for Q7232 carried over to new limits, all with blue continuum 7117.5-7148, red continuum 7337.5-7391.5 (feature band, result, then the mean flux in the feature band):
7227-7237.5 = 0.13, 3.02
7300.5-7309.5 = -0.11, 3.78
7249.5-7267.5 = 0.30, 2.59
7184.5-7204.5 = -0.01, 3.44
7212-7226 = 0.26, 2.69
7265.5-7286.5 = -0.14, 3.9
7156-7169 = 0.01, 3.41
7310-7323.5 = -0.05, 3.58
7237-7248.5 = -0.04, 3.56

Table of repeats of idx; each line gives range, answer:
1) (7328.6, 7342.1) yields 3.58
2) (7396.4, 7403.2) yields 4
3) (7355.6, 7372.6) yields 2.94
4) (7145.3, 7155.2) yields 3.53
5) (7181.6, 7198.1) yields 3.49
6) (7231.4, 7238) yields 2.9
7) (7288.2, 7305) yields 3.58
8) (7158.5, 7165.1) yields 3.37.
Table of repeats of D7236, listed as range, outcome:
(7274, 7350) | 3.17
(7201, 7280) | -0.0161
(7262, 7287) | 2.92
